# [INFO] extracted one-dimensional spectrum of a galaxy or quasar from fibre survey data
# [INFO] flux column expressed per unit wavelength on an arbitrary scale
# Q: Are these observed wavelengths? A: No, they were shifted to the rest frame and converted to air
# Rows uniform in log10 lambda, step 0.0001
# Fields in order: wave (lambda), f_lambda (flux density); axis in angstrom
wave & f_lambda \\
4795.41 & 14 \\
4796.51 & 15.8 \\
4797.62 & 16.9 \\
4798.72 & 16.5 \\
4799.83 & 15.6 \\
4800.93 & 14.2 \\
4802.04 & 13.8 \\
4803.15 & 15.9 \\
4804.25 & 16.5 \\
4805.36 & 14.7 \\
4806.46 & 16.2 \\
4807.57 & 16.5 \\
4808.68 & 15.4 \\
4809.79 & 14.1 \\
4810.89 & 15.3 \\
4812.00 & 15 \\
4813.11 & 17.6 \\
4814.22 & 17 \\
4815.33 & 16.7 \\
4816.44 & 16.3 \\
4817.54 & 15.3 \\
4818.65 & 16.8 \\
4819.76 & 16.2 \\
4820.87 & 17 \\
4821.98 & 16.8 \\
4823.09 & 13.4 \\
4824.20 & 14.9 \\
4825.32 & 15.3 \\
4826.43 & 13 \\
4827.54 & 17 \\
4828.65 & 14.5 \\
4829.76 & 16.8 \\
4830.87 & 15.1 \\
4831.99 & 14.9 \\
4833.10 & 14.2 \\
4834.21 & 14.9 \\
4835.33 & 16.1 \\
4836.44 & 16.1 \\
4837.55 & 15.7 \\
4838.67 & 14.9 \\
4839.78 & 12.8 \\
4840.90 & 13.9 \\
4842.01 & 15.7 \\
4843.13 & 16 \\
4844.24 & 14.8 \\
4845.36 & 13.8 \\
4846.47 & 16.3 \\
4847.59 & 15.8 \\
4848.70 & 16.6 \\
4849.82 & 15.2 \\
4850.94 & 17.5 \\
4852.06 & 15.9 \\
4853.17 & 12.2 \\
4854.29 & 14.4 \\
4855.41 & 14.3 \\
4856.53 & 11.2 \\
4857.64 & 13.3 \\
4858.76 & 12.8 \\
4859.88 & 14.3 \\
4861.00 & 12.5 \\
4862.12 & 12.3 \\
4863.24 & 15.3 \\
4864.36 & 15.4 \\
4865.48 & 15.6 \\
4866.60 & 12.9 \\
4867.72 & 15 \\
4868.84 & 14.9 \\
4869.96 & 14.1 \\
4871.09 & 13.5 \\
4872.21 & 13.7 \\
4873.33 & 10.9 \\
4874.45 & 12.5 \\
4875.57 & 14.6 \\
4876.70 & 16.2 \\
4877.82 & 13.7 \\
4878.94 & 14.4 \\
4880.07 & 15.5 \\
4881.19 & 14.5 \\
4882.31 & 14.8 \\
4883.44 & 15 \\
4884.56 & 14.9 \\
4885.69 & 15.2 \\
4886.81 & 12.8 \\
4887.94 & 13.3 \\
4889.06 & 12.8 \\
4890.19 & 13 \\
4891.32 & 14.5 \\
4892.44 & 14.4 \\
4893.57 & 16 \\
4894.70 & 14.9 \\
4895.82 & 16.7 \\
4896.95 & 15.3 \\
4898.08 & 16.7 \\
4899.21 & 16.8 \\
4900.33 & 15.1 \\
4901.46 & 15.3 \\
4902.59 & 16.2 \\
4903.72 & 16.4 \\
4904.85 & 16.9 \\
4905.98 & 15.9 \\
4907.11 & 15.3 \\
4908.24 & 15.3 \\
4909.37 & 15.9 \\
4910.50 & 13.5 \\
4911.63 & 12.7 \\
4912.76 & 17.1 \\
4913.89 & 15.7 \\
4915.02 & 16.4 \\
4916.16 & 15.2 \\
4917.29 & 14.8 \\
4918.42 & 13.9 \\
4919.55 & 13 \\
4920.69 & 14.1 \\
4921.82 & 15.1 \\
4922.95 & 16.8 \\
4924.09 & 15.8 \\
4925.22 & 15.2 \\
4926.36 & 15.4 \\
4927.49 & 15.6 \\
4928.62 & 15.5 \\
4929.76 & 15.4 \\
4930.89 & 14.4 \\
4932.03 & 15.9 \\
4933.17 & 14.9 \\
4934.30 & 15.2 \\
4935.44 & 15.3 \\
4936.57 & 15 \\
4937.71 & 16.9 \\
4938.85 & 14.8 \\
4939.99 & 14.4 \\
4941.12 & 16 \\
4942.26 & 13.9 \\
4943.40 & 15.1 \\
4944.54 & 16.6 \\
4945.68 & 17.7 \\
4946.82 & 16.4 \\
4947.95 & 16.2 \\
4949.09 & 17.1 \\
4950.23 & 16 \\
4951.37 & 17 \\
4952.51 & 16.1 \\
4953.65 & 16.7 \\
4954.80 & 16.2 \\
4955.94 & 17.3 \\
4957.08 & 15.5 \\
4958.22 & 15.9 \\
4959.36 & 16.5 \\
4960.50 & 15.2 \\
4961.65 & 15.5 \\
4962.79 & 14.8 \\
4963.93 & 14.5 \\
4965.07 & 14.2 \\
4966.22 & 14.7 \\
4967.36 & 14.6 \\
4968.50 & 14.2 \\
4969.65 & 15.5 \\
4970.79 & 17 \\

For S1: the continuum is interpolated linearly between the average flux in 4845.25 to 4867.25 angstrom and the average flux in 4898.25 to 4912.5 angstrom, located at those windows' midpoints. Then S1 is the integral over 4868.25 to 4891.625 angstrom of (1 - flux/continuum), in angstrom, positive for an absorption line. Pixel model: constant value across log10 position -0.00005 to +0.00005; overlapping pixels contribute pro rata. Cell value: 1.4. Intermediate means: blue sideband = 14.4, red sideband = 15.5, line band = 14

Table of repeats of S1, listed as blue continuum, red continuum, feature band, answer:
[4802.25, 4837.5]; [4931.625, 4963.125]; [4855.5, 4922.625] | 5.0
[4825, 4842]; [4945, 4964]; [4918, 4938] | 1.0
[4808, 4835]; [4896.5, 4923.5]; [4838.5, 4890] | 4.0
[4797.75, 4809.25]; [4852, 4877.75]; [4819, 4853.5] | -1.6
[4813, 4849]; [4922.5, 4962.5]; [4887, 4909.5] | 0.6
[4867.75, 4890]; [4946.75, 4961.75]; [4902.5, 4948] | 0.1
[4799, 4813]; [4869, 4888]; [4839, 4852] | -0.6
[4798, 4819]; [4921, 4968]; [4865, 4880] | 1.6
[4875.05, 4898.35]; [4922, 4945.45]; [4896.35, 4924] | -0.6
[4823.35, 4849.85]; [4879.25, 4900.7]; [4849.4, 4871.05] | 1.3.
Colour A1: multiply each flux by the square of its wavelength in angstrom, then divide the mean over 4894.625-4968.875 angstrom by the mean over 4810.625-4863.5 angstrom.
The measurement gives 1.07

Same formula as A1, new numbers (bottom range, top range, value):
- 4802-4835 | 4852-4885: 0.92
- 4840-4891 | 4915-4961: 1.13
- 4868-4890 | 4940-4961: 1.18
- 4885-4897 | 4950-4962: 1.15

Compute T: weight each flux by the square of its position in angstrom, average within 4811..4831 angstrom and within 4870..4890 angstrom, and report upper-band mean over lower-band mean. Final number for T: 0.91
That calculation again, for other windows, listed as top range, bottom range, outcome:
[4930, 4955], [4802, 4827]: 1.06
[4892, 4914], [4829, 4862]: 1.09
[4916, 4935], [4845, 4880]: 1.09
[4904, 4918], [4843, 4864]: 1.09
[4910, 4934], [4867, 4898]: 1.07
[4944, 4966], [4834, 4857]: 1.12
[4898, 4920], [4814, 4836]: 1.02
